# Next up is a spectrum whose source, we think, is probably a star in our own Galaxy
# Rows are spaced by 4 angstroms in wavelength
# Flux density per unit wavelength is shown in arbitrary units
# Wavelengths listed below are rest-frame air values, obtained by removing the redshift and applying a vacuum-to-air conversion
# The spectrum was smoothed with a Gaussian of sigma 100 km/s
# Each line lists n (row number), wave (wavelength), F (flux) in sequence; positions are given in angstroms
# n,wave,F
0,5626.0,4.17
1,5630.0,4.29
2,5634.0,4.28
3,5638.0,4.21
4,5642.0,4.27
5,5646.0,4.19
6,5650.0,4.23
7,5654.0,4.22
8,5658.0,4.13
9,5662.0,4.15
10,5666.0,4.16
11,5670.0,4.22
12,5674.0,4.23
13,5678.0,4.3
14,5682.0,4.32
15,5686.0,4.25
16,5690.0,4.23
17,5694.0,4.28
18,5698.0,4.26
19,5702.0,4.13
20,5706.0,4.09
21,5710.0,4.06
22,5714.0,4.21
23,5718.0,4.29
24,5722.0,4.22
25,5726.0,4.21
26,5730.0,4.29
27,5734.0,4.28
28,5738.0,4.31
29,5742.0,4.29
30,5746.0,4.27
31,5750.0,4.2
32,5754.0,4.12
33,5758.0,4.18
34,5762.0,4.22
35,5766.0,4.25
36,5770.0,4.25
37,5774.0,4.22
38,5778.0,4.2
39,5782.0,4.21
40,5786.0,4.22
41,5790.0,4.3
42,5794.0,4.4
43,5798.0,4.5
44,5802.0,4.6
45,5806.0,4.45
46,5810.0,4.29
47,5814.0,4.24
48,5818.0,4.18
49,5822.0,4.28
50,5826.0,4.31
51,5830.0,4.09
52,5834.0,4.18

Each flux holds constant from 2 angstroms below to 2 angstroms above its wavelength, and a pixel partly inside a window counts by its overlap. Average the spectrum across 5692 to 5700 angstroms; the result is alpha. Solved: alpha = 4.27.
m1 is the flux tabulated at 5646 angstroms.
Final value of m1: 4.19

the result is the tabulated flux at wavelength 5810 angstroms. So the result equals 4.29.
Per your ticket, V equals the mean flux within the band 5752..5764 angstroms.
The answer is 4.17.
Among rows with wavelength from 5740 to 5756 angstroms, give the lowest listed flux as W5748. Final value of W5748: 4.12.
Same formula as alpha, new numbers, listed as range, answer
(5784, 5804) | 4.4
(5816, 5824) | 4.23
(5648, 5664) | 4.18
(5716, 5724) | 4.25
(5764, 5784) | 4.23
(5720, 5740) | 4.26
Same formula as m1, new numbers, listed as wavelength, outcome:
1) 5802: 4.6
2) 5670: 4.22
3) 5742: 4.29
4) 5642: 4.27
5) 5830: 4.09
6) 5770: 4.25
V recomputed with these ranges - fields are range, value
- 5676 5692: 4.28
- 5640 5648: 4.23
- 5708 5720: 4.19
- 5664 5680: 4.23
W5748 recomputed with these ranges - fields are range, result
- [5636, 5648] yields 4.19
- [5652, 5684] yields 4.13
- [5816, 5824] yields 4.18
